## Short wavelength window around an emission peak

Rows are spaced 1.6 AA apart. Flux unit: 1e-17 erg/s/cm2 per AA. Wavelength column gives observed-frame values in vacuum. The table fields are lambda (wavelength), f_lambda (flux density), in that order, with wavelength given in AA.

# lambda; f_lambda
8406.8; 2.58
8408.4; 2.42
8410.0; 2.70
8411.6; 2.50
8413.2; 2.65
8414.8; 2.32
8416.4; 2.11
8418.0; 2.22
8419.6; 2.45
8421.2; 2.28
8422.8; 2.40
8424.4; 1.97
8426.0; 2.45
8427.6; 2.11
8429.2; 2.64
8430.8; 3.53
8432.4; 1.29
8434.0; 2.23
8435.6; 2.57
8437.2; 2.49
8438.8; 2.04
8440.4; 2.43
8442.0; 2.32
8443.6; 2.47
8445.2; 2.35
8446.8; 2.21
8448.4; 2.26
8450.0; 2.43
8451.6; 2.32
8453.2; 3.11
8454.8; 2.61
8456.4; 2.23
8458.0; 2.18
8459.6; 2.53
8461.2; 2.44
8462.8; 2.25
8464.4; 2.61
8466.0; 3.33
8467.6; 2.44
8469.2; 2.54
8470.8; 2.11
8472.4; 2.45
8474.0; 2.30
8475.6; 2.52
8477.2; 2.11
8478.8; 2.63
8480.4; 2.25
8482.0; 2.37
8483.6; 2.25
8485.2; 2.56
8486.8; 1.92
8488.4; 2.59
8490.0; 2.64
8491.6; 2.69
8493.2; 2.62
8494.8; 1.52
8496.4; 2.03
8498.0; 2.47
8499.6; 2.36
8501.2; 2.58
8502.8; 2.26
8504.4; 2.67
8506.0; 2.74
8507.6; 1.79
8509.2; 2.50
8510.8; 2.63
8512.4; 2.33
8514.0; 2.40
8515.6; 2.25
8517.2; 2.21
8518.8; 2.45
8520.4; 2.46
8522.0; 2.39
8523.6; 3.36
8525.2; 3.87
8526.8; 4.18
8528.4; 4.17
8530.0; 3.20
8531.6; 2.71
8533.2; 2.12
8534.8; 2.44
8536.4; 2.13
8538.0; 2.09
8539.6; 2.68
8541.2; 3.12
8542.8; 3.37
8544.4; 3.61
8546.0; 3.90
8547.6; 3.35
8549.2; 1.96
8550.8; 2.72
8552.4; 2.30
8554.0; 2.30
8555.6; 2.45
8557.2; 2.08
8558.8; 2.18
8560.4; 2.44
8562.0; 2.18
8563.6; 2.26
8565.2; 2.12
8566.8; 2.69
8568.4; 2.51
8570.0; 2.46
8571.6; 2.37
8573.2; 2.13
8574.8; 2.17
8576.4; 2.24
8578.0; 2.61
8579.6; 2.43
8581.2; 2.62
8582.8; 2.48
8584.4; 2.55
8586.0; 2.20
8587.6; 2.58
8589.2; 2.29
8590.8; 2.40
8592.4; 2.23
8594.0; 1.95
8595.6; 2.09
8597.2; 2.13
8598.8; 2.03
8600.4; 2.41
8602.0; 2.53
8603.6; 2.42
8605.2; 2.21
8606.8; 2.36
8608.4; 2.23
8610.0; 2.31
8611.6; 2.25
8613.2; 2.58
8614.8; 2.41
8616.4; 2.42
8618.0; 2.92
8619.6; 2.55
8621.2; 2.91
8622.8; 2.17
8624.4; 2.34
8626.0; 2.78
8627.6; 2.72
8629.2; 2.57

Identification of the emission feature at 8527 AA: [S II] 6716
